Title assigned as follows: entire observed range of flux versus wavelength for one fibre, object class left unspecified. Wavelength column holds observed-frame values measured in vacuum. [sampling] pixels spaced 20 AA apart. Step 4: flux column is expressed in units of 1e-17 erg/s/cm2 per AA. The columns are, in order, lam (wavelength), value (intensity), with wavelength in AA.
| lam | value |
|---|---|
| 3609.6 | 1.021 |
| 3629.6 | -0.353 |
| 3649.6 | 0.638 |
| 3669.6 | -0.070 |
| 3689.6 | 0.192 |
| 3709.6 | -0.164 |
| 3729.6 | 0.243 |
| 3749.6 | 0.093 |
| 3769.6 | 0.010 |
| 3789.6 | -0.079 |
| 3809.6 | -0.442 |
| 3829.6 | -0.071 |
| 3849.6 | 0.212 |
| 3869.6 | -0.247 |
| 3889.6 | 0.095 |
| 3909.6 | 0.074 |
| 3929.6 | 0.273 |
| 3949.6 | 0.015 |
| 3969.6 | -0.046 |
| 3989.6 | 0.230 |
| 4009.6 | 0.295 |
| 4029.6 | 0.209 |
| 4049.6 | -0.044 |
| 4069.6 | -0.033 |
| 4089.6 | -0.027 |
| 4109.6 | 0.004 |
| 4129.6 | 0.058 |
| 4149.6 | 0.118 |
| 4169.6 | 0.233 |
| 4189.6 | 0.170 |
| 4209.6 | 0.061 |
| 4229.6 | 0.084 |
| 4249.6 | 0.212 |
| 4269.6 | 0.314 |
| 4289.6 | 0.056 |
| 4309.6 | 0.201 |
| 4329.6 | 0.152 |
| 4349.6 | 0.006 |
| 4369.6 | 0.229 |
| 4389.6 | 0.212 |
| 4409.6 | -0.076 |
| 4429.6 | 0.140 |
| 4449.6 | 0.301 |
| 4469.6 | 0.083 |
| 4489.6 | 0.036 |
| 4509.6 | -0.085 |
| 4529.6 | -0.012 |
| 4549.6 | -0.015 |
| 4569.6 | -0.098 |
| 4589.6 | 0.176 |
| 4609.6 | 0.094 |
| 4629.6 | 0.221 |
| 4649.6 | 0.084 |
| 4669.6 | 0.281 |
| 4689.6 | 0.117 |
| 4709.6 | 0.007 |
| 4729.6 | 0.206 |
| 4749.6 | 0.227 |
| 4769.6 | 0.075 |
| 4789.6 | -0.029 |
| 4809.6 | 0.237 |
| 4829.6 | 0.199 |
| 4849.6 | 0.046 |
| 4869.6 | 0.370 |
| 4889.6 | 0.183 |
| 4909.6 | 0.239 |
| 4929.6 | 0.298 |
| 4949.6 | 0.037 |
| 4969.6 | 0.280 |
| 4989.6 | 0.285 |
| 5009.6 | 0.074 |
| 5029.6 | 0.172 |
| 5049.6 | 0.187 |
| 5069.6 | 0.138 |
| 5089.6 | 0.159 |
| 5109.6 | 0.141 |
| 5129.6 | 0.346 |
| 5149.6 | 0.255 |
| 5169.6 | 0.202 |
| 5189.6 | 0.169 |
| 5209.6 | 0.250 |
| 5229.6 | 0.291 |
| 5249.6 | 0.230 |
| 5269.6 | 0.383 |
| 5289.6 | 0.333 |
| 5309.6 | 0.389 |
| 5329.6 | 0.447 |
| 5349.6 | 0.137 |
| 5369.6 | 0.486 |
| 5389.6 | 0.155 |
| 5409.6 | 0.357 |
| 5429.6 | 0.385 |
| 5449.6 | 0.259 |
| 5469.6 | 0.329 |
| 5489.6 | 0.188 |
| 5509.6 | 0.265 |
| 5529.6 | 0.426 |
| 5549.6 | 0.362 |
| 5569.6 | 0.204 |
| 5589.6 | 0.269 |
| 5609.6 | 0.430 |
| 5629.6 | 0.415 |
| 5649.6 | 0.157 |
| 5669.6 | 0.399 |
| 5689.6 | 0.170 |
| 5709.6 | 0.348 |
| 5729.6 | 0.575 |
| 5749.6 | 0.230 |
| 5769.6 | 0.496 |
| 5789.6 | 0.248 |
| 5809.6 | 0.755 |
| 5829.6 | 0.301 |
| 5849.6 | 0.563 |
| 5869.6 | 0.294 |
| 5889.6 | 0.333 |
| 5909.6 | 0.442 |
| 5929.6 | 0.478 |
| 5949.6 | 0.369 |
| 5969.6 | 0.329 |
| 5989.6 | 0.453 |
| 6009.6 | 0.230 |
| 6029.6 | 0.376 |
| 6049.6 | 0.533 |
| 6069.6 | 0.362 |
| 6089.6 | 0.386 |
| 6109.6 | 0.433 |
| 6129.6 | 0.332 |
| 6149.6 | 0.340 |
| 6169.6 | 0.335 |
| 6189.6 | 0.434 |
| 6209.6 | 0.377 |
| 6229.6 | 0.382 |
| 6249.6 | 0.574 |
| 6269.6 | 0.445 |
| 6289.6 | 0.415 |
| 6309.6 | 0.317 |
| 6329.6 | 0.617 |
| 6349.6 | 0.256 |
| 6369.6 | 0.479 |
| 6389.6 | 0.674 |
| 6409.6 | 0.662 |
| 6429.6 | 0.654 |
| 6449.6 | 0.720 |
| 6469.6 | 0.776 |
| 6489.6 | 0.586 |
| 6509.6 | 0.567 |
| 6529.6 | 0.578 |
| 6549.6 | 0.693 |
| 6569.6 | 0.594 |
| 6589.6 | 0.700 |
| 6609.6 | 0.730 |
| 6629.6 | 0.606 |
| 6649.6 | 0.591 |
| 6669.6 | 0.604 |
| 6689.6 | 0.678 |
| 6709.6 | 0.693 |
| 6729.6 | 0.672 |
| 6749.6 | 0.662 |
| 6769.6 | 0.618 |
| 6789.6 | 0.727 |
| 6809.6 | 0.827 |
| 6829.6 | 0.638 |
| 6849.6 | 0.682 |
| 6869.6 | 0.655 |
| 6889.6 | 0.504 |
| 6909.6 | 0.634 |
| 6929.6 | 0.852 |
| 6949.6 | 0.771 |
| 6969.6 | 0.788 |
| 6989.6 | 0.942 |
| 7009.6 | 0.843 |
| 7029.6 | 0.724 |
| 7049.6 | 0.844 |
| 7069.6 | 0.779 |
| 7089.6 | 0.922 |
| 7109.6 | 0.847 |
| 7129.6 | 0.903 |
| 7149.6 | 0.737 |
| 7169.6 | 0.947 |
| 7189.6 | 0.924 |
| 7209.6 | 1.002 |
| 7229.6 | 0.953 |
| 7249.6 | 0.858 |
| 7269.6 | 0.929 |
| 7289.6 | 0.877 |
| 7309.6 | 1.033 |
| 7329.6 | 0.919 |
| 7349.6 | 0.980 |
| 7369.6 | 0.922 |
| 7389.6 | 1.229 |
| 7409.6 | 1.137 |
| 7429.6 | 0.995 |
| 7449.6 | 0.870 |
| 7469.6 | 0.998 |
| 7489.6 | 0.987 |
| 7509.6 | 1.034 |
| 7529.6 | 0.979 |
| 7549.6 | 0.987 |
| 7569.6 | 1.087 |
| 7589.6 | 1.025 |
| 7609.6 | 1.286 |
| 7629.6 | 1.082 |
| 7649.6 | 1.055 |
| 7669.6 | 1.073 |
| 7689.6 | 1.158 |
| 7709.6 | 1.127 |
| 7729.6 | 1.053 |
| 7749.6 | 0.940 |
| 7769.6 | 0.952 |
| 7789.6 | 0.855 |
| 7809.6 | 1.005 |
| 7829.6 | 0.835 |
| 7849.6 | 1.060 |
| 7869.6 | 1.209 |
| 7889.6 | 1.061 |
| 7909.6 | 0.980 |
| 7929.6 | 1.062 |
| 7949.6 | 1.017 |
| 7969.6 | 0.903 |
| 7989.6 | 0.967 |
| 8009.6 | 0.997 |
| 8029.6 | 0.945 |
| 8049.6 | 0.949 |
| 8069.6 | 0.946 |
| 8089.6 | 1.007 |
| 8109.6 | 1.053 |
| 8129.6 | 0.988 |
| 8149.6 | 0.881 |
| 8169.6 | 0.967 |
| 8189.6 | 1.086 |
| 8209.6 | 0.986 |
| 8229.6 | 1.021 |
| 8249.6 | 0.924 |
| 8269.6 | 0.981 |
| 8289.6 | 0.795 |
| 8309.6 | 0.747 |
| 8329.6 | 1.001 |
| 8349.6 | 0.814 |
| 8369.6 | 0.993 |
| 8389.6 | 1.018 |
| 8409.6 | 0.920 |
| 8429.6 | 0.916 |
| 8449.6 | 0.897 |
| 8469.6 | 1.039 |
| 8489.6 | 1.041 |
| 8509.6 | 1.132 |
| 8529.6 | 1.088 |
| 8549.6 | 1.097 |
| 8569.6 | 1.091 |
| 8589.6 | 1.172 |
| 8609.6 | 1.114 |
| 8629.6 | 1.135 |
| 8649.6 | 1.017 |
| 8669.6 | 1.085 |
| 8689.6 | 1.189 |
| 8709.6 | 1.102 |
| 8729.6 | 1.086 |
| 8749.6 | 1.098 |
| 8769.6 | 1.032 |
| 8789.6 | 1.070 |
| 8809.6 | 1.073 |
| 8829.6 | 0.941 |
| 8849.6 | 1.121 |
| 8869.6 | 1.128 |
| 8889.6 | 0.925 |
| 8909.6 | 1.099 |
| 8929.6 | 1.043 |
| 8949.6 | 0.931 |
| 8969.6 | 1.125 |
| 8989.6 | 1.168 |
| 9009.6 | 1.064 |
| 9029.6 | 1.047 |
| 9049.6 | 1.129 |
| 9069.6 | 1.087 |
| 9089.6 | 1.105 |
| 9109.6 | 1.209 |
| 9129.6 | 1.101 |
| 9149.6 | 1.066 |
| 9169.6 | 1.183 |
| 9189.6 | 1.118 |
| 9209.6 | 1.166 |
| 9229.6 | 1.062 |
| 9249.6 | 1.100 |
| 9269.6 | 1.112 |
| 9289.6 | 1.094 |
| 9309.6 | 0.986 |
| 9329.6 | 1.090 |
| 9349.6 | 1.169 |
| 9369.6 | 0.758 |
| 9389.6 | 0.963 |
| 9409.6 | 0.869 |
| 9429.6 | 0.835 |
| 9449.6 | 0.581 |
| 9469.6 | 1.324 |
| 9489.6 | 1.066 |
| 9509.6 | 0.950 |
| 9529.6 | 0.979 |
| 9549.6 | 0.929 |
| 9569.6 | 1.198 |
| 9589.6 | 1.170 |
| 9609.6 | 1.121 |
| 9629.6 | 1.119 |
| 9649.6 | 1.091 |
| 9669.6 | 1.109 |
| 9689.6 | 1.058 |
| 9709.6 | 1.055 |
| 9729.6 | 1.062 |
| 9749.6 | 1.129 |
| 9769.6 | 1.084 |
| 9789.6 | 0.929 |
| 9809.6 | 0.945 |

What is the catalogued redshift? 0.602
